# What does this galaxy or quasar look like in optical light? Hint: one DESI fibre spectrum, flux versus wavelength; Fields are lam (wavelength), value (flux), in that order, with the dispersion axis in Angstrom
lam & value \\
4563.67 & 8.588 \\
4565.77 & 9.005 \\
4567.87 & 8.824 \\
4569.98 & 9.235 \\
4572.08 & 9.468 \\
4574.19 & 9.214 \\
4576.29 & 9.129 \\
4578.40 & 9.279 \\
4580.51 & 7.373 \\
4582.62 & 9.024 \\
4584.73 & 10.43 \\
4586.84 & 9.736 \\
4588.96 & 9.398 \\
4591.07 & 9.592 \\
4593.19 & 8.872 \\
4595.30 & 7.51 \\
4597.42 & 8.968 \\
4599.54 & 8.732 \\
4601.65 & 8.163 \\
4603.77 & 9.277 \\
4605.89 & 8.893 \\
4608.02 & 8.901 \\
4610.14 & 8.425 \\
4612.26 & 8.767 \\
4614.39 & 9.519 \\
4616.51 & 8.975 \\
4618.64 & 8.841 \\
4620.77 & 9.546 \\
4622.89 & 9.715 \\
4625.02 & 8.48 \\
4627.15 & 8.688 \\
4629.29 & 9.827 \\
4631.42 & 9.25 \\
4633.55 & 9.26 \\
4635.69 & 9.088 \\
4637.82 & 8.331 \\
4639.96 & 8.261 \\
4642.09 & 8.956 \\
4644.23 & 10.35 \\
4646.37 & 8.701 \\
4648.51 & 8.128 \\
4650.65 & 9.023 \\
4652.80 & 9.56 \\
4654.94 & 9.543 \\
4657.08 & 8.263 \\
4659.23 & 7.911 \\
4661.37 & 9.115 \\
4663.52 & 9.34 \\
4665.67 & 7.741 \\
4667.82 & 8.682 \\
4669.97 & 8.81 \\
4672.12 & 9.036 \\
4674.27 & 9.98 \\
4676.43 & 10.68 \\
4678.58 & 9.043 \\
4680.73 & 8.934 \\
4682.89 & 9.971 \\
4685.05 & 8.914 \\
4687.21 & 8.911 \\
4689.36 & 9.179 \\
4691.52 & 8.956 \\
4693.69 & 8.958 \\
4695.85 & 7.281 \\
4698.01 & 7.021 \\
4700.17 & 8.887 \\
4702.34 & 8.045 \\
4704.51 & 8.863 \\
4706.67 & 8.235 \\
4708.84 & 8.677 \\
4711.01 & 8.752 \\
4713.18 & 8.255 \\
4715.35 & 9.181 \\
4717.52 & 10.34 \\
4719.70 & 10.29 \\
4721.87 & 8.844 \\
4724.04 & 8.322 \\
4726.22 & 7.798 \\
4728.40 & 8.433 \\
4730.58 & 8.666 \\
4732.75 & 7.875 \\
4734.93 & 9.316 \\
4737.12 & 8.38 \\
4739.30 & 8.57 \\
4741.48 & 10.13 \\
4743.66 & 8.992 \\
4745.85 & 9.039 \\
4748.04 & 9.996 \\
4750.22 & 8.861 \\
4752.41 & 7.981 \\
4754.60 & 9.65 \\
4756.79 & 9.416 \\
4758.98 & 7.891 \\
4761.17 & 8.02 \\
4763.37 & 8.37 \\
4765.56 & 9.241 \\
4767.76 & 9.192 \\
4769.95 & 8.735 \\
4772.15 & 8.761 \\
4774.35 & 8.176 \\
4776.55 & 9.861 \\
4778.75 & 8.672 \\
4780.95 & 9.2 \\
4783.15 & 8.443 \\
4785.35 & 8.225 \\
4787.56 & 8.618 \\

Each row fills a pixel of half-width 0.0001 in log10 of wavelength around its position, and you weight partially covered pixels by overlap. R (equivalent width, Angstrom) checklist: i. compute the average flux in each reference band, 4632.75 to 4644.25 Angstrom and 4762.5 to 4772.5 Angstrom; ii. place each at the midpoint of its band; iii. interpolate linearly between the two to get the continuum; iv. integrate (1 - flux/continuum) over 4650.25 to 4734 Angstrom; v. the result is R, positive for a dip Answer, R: 0.7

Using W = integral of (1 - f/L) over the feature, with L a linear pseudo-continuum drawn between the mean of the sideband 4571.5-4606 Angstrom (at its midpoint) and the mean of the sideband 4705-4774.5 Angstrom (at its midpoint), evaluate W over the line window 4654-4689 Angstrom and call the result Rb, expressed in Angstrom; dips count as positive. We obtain -0.6 Angstrom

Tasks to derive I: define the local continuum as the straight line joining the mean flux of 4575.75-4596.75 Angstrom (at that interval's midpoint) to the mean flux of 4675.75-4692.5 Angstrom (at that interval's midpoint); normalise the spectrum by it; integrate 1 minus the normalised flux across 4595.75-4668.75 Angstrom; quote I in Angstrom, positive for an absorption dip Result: 1.97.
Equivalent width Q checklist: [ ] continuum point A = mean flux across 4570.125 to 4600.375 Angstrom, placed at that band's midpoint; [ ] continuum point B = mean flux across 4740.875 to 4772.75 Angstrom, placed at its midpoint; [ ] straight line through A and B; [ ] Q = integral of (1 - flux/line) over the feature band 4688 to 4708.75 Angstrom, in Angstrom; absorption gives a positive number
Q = 1.3 Angstrom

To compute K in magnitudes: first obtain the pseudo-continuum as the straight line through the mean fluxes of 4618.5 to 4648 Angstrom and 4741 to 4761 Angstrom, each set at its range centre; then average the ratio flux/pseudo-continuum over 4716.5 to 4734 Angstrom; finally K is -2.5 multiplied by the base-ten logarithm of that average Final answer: 0.03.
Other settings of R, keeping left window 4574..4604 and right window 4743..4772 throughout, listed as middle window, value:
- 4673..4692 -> -1.1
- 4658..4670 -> 0.5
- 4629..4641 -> 0.0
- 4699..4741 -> 0.7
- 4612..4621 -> -0.2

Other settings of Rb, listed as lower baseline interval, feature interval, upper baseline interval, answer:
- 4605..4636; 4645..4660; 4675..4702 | 0.3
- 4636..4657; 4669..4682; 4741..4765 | -0.7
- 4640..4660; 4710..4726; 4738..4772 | -0.3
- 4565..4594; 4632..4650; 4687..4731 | 0.1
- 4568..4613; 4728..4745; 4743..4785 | 0.1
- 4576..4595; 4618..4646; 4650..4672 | -0.6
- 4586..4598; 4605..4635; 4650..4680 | -0.2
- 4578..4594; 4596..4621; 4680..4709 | 0.6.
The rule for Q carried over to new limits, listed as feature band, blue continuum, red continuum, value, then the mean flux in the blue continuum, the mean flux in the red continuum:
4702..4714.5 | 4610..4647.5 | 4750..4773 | 0.5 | 9.07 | 8.73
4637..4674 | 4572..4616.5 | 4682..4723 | 0.2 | 8.97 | 8.81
